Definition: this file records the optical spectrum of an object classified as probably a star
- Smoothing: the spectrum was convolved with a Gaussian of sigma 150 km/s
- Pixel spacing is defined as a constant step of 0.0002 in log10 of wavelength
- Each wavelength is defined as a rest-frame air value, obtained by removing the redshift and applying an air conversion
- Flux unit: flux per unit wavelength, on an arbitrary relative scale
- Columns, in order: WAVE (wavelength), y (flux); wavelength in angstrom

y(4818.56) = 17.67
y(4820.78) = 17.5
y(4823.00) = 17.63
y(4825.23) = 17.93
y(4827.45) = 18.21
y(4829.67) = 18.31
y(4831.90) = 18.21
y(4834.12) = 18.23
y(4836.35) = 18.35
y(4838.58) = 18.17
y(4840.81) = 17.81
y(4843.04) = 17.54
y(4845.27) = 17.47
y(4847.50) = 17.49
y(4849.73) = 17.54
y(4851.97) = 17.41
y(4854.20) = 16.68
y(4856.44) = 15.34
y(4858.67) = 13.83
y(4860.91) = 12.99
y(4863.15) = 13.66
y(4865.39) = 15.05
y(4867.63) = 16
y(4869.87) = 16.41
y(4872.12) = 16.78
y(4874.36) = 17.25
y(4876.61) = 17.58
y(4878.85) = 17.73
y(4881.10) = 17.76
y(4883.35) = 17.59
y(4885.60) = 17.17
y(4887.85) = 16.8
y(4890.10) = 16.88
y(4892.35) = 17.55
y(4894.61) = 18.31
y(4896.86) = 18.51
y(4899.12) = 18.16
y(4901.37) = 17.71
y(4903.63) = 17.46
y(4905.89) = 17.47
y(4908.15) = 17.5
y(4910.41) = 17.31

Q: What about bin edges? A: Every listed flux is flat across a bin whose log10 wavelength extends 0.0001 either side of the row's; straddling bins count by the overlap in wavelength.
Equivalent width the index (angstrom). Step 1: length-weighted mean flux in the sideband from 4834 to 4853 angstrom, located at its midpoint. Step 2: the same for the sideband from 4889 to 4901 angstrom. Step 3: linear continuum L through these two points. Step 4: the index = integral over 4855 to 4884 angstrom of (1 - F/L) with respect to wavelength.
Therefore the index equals 3.0 angstrom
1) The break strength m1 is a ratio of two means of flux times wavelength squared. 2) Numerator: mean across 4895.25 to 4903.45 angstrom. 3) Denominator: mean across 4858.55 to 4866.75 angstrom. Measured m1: 1.32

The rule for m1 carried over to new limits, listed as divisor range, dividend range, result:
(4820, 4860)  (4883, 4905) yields 1.04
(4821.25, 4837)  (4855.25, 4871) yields 0.83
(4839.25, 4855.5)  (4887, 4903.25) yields 1.04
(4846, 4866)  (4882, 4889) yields 1.12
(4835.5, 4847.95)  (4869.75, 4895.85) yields 0.99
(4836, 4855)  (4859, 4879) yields 0.91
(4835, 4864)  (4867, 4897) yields 1.06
